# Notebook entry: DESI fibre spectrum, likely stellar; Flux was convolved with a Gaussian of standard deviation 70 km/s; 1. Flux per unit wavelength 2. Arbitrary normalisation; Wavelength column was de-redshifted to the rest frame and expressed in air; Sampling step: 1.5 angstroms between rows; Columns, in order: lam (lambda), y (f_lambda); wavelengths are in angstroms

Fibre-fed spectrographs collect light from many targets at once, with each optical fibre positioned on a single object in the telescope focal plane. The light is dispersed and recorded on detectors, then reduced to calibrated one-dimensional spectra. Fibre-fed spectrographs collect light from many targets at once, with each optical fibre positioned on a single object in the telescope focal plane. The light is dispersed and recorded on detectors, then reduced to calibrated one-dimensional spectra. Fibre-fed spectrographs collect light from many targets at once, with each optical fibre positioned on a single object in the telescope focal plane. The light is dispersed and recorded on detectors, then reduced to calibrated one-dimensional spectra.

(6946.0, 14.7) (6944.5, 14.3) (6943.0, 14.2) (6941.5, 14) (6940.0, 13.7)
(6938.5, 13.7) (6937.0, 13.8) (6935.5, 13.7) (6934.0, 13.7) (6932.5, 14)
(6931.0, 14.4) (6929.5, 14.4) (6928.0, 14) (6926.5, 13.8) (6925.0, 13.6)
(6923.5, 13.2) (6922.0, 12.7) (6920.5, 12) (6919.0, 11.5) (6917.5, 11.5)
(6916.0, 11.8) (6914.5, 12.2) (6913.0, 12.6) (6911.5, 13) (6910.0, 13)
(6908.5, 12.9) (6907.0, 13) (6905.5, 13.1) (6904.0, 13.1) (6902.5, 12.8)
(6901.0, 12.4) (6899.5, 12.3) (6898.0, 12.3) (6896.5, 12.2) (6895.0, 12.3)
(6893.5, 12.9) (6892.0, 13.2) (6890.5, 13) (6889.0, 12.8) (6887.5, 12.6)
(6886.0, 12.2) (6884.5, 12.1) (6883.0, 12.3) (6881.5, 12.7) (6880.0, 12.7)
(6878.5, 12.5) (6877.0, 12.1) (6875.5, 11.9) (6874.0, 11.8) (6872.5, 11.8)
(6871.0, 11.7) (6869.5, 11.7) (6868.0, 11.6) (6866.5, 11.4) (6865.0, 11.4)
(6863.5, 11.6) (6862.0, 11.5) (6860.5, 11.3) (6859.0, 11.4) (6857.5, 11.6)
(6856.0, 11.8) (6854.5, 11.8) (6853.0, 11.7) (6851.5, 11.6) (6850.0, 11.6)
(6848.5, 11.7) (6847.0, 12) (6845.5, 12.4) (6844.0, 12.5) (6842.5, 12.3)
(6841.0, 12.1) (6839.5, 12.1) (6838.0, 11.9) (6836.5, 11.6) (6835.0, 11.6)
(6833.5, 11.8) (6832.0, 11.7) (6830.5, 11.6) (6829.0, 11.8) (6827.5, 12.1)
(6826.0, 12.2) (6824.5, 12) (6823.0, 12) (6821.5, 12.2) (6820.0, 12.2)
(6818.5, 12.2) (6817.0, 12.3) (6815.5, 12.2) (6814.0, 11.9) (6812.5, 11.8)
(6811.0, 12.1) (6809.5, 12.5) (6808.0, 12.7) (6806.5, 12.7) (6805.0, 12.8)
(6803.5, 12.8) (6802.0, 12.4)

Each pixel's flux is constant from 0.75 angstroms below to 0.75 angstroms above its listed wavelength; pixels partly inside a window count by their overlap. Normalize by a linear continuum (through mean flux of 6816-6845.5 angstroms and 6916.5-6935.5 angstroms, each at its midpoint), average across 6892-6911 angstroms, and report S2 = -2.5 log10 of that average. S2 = 0.02 mag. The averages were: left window 12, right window 13.2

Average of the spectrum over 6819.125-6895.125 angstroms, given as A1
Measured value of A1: 12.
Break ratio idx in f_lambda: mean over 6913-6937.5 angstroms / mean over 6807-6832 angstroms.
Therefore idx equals 1.08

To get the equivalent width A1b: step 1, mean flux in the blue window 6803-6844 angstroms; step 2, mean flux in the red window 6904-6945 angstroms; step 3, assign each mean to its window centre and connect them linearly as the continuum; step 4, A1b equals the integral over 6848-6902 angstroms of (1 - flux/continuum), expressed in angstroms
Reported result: 2.8 angstroms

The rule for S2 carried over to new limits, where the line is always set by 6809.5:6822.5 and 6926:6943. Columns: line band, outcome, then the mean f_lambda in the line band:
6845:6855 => 0.07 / 11.8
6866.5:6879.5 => 0.10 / 11.9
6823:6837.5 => 0.05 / 11.8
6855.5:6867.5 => 0.12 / 11.5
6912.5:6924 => 0.13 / 12.2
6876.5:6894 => 0.05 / 12.6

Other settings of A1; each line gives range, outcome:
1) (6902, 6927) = 12.7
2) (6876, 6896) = 12.6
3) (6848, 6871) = 11.6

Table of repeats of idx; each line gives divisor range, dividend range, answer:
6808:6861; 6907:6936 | 1.09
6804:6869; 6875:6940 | 1.08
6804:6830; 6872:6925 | 1.02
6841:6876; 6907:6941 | 1.12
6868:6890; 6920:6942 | 1.12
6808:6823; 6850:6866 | 0.95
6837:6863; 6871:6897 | 1.05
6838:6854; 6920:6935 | 1.13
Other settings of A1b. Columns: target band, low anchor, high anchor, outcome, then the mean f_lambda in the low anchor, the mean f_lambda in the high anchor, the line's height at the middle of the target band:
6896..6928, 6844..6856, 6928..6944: 1.74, 11.9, 14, 13.4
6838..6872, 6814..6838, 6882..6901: 1.22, 12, 12.5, 12.2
